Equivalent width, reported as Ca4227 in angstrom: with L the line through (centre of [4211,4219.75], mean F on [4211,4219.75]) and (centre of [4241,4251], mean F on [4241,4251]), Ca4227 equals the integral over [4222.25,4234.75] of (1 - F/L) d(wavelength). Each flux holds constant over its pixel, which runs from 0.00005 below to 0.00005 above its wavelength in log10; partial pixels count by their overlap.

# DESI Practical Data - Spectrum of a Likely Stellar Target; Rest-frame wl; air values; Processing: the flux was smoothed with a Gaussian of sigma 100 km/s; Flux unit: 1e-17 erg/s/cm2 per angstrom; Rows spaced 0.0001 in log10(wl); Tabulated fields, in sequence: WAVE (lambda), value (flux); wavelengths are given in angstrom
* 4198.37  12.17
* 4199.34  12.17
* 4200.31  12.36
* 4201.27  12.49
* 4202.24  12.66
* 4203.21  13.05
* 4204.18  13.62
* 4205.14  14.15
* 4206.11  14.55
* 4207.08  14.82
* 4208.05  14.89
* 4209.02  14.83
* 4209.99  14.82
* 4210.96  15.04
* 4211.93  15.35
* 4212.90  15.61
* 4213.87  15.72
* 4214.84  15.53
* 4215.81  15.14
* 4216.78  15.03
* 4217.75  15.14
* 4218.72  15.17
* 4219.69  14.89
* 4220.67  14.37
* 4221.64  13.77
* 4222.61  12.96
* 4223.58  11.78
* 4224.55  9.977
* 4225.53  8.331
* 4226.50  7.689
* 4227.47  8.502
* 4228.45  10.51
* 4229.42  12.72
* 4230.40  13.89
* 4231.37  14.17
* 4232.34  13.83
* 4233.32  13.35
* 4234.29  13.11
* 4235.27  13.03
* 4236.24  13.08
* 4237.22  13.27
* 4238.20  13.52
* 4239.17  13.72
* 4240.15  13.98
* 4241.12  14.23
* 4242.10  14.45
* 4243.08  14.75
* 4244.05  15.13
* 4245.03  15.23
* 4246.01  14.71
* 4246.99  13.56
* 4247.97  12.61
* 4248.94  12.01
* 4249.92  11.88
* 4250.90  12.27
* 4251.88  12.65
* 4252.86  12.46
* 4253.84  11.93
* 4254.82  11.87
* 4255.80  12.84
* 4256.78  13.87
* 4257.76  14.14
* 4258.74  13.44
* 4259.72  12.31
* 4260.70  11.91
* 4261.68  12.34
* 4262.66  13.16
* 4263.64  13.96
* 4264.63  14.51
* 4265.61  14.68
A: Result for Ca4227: 2.6 angstrom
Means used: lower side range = 15.3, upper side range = 13.7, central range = 11.6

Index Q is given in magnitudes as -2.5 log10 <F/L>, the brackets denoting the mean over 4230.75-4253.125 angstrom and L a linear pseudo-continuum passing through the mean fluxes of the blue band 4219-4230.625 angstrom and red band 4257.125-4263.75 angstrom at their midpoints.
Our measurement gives -0.11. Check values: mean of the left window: 11.6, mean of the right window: 13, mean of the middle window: 13.5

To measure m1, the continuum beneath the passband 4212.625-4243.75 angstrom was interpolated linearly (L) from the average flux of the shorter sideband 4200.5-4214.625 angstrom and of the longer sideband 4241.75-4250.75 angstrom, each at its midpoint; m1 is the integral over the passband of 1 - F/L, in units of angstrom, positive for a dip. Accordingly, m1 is 1.7 angstrom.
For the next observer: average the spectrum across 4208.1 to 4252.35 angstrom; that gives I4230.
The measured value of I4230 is 13.5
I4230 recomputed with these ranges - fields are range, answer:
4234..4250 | 13.7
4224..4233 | 11.1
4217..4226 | 13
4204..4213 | 14.8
